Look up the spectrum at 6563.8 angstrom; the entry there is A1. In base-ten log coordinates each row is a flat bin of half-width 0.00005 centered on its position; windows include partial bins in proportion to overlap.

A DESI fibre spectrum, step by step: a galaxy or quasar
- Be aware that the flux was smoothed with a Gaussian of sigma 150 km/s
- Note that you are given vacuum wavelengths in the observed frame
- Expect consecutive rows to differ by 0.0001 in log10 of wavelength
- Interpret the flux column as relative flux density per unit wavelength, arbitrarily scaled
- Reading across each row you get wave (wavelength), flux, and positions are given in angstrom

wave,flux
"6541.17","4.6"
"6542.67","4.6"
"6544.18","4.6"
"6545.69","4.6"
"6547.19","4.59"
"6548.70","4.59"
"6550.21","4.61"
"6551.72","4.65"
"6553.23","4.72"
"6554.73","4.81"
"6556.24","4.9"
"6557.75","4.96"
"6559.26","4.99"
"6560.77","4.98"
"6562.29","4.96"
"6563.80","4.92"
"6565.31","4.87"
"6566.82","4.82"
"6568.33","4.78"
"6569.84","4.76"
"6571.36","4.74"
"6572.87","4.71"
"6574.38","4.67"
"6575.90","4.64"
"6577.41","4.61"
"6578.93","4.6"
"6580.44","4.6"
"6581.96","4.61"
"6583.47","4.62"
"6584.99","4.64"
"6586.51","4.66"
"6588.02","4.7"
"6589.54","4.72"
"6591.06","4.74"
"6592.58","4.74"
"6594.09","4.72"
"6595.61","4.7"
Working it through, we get 4.92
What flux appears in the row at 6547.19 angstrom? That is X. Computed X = 4.59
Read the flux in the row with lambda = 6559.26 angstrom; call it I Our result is 4.99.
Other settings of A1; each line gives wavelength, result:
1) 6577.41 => 4.61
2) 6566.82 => 4.82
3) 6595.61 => 4.7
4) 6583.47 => 4.62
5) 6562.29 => 4.96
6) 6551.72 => 4.65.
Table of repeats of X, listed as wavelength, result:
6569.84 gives 4.76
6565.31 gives 4.87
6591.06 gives 4.74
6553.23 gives 4.72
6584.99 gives 4.64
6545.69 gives 4.6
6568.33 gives 4.78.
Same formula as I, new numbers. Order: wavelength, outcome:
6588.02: 4.7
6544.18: 4.6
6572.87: 4.71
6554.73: 4.81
